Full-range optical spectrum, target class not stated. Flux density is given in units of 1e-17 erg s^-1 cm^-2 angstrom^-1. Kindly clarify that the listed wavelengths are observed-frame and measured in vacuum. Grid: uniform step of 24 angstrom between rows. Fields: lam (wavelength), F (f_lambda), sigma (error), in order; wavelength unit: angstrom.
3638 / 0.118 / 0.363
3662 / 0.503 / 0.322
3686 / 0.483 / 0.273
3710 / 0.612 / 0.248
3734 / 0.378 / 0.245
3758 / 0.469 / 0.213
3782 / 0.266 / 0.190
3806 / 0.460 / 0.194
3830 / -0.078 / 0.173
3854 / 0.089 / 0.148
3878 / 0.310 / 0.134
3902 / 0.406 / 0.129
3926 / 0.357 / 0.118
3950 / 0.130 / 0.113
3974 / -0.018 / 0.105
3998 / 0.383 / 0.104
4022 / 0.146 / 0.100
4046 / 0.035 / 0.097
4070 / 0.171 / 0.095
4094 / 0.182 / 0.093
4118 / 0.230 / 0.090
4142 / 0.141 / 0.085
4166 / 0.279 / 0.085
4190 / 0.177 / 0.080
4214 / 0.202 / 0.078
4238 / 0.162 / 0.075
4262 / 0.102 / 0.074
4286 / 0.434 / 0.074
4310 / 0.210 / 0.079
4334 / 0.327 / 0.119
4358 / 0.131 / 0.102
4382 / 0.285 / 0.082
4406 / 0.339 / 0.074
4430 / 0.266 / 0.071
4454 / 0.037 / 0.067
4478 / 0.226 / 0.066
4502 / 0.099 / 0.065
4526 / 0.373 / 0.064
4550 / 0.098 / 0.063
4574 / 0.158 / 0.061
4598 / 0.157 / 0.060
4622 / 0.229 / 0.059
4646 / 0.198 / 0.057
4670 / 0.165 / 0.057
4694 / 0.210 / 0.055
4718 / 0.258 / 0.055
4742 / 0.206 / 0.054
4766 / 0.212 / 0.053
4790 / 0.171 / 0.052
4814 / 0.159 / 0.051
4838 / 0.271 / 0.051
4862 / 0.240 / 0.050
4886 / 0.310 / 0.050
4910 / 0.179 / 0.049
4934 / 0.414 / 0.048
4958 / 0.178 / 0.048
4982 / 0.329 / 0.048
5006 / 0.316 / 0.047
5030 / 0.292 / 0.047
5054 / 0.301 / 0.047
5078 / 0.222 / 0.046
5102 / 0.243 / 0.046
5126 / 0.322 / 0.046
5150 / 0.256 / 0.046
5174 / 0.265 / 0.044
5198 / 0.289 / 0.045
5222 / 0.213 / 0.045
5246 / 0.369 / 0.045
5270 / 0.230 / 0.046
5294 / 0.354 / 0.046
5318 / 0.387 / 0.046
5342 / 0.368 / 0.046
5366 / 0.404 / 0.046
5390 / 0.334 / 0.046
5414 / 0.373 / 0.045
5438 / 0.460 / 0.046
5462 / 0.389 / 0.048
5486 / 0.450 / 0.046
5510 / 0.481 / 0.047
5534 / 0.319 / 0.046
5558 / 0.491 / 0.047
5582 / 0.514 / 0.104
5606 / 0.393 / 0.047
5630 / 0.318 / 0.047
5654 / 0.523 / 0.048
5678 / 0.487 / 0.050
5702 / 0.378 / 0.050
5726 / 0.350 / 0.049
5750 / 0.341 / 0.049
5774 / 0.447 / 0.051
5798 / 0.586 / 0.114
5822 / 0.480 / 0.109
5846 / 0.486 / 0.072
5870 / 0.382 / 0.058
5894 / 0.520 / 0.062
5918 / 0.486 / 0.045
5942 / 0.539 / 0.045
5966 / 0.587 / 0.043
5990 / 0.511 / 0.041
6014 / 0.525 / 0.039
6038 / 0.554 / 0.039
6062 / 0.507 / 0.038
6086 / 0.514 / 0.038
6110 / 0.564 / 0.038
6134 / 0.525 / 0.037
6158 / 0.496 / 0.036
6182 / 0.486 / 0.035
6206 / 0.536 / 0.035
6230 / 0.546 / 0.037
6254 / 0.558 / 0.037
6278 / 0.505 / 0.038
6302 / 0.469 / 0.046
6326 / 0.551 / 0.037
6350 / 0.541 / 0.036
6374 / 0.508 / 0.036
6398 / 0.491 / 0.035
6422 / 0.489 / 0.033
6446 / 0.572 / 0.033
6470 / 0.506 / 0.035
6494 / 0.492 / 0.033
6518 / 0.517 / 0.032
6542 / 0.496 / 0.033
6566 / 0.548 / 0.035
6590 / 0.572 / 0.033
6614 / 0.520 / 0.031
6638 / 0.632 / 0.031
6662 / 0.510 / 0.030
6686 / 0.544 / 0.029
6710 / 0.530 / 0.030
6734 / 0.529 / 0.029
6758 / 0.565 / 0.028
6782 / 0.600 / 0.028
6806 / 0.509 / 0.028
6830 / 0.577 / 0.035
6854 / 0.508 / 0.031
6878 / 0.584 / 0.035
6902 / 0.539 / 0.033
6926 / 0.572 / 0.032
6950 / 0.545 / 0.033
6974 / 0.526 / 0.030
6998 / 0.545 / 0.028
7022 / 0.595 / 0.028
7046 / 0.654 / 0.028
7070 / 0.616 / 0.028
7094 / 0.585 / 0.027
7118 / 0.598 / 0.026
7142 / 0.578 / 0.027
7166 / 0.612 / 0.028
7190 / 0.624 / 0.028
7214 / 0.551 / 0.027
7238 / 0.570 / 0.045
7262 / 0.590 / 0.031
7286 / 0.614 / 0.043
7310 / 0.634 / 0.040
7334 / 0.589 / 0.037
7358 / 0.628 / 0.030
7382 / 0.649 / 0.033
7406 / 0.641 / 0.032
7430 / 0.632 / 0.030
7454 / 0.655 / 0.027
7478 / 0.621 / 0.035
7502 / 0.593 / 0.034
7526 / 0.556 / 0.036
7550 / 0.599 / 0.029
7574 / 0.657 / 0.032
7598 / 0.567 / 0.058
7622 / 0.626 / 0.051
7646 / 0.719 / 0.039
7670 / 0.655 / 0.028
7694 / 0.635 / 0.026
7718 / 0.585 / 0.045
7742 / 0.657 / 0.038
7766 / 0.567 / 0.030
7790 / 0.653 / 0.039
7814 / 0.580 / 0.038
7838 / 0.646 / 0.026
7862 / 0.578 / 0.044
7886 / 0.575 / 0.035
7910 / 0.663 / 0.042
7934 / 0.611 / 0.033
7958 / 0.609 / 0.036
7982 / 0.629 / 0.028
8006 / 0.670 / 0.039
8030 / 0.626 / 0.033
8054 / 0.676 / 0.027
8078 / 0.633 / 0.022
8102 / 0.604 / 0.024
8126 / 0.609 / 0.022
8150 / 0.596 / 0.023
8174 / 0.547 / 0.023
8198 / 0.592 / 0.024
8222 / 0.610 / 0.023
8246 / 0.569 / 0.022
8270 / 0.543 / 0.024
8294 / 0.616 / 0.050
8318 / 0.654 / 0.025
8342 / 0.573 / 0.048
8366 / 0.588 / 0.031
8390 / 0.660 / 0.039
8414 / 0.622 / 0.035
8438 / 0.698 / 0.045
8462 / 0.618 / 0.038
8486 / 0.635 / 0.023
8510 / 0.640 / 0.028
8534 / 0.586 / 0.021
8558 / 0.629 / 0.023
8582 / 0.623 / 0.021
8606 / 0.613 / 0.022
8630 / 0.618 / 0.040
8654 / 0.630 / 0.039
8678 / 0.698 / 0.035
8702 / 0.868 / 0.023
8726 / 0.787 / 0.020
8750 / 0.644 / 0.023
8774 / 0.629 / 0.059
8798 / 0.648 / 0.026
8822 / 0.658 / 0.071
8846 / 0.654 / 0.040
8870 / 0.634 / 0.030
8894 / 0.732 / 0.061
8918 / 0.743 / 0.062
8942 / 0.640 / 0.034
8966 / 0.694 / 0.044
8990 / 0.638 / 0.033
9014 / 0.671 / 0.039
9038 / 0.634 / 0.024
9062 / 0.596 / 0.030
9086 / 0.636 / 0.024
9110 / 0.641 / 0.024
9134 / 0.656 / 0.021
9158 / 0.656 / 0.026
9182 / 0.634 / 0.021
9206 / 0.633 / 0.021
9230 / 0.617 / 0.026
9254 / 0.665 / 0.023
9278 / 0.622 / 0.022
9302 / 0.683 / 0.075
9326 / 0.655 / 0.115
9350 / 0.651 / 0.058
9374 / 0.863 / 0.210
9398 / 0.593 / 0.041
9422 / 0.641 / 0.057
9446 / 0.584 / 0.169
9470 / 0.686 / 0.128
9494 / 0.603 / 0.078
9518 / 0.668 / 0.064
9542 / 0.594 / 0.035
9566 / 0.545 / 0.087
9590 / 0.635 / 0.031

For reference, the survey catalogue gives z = 0.325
